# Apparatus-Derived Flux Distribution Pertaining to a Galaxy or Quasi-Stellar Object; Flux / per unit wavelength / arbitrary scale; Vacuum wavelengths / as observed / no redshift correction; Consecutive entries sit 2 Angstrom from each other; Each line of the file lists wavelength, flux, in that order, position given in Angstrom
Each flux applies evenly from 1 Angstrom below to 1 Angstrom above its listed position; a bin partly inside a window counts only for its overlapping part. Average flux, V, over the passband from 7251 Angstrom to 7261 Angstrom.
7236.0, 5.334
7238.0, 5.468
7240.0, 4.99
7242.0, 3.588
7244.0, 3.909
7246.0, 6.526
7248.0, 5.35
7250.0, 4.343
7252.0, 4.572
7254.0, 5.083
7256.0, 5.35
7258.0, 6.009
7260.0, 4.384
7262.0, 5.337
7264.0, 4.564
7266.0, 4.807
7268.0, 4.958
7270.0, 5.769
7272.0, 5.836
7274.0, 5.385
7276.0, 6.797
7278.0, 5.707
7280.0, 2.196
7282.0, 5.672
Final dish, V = 5.08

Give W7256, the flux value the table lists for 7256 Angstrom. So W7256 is 5.35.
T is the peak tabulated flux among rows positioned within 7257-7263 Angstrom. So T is 6.009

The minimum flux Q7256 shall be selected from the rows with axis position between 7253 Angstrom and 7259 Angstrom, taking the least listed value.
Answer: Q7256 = 5.083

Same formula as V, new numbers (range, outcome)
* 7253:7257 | 5.22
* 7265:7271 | 5.18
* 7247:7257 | 4.94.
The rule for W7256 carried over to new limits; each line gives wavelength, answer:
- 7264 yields 4.564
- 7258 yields 6.009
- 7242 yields 3.588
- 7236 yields 5.334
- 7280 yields 2.196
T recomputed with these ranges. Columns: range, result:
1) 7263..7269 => 4.958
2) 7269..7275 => 5.836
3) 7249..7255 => 5.083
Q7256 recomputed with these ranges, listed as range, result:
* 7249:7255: 4.343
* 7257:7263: 4.384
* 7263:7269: 4.564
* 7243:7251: 3.909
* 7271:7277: 5.385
